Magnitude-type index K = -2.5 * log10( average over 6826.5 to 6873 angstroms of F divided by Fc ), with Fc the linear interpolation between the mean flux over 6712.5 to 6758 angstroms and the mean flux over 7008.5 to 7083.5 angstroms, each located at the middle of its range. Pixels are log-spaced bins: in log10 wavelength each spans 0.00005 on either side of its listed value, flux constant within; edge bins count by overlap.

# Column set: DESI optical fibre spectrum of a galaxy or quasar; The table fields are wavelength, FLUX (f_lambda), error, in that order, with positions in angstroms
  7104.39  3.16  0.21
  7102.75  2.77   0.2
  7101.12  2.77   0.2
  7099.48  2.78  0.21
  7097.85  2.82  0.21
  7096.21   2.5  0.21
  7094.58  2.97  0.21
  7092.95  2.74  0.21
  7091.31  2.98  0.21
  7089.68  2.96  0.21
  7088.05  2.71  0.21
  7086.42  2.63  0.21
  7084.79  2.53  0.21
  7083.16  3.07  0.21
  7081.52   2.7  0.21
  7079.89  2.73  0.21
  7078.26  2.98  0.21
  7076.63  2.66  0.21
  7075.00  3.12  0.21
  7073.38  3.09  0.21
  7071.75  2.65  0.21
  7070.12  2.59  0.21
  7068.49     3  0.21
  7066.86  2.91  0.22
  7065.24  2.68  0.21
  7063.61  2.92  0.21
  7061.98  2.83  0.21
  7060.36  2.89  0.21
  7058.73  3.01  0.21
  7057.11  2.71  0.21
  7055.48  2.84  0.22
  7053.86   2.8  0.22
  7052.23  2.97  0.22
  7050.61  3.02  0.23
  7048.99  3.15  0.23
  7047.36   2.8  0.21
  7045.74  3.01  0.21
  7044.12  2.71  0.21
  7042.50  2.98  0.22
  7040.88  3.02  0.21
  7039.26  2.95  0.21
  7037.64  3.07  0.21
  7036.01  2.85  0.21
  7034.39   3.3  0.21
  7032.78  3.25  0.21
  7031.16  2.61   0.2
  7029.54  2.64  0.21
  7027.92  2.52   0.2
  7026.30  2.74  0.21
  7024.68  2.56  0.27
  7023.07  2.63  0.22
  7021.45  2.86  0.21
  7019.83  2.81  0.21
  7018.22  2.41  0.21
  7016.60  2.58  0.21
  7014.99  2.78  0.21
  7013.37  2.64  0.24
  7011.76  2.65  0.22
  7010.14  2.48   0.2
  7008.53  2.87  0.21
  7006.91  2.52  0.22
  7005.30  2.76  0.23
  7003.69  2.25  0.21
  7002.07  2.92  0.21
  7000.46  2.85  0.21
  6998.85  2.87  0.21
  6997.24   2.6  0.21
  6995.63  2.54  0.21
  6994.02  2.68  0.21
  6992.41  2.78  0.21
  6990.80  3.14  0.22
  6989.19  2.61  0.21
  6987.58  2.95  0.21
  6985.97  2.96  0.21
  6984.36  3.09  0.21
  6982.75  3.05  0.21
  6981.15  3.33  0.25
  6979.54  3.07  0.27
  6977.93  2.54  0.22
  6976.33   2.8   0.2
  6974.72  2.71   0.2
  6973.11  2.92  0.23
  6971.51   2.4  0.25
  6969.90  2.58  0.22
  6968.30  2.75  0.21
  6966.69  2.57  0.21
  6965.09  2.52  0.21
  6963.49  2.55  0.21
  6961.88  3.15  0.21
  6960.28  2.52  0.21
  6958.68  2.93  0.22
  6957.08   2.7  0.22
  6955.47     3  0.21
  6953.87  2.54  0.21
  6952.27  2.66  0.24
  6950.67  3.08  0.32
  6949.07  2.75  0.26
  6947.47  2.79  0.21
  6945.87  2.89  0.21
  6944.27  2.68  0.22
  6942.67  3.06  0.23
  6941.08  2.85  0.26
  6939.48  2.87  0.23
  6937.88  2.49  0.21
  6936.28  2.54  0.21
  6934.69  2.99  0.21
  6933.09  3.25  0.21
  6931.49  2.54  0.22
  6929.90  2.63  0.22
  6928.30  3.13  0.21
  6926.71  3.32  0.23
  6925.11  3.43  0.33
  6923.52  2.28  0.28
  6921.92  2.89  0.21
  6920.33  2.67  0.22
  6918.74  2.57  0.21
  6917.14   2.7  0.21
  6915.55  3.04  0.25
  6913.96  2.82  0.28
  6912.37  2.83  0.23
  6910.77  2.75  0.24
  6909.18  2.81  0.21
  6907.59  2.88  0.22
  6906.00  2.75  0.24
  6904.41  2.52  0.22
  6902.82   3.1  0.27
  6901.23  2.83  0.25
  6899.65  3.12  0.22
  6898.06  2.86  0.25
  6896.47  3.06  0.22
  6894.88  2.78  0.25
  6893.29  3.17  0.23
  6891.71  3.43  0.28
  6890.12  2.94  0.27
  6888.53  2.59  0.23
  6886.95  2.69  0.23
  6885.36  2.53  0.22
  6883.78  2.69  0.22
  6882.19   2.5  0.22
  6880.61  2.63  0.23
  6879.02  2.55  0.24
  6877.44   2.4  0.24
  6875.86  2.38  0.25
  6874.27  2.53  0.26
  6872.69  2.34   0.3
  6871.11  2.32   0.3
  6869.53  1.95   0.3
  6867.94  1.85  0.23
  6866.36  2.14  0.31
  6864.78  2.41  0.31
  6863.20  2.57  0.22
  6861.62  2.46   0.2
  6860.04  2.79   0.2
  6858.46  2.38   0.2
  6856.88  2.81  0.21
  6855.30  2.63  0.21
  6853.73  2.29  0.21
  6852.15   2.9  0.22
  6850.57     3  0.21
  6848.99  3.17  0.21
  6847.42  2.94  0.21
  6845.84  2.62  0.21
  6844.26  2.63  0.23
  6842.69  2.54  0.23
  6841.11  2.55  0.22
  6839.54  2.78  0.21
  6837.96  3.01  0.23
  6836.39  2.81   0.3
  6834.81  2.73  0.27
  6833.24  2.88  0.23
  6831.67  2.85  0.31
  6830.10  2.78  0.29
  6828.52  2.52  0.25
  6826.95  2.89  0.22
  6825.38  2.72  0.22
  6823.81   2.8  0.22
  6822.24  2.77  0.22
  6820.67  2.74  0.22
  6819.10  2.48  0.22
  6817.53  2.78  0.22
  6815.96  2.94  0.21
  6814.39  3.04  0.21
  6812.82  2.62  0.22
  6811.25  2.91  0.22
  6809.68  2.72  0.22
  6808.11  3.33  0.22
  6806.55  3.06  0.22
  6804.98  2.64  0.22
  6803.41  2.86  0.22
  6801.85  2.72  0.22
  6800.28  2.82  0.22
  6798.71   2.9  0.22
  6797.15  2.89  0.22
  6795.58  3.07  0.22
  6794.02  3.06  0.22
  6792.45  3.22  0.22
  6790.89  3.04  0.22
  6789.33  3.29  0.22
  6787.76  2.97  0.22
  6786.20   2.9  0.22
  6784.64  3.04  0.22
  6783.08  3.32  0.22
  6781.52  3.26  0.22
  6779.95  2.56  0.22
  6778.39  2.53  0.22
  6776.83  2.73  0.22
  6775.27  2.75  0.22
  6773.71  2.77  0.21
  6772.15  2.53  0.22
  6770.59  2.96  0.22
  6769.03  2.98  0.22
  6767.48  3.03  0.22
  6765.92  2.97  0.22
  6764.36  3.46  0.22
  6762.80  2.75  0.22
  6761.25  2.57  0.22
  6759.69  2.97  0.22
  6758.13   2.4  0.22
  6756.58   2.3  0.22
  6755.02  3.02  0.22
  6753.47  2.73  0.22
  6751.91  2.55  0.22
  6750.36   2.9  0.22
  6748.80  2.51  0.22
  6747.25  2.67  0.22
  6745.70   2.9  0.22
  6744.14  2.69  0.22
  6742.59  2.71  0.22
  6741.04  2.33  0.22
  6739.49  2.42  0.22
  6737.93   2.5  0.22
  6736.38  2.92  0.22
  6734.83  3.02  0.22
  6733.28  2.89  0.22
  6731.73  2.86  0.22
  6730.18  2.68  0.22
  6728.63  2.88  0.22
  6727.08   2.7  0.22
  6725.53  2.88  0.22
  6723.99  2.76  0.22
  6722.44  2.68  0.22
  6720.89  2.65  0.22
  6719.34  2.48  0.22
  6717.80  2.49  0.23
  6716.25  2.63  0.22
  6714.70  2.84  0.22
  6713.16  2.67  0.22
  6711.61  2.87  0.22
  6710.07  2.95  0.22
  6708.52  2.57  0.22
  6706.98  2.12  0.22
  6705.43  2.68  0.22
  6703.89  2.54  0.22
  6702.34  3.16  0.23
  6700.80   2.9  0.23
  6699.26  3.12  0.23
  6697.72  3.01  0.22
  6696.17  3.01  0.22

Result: 0.05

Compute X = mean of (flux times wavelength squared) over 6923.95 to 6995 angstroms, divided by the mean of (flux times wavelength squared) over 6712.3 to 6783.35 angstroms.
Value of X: 1.1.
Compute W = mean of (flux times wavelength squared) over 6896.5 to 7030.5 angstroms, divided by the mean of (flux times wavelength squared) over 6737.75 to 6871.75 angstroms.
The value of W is 1.1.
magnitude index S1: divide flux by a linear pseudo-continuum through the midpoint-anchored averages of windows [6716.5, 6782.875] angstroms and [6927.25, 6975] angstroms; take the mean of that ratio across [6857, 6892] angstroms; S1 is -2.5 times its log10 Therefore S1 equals 0.11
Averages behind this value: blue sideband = 2.75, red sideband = 2.77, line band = 2.5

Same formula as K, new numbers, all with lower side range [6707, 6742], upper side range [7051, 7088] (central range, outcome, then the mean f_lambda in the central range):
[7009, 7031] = 0.068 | 2.64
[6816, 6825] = 0.001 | 2.73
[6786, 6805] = -0.091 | 2.97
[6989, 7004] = 0.023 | 2.74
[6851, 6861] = 0.043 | 2.64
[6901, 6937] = -0.025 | 2.84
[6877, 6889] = 0.074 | 2.58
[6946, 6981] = 0.015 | 2.75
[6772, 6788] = -0.054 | 2.86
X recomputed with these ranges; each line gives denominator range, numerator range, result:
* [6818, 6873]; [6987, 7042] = 1.10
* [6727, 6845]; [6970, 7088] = 1.07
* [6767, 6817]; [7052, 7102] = 1.05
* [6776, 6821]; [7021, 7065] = 1.06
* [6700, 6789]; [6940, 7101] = 1.10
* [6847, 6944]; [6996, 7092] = 1.07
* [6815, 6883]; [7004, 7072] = 1.13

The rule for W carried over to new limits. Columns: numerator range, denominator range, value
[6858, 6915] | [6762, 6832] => 0.94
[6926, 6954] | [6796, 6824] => 1.04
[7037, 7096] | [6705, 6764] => 1.17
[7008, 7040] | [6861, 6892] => 1.16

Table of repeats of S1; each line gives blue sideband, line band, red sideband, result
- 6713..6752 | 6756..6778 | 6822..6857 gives -0.03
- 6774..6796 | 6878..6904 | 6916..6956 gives 0.01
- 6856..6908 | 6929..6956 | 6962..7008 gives -0.03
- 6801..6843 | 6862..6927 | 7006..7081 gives 0.04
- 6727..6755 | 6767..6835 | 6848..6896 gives -0.08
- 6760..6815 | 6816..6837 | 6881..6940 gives 0.05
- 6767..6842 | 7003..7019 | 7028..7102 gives 0.11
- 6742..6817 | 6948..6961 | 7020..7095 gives 0.03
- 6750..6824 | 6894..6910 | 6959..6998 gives -0.02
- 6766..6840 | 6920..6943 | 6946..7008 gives -0.02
